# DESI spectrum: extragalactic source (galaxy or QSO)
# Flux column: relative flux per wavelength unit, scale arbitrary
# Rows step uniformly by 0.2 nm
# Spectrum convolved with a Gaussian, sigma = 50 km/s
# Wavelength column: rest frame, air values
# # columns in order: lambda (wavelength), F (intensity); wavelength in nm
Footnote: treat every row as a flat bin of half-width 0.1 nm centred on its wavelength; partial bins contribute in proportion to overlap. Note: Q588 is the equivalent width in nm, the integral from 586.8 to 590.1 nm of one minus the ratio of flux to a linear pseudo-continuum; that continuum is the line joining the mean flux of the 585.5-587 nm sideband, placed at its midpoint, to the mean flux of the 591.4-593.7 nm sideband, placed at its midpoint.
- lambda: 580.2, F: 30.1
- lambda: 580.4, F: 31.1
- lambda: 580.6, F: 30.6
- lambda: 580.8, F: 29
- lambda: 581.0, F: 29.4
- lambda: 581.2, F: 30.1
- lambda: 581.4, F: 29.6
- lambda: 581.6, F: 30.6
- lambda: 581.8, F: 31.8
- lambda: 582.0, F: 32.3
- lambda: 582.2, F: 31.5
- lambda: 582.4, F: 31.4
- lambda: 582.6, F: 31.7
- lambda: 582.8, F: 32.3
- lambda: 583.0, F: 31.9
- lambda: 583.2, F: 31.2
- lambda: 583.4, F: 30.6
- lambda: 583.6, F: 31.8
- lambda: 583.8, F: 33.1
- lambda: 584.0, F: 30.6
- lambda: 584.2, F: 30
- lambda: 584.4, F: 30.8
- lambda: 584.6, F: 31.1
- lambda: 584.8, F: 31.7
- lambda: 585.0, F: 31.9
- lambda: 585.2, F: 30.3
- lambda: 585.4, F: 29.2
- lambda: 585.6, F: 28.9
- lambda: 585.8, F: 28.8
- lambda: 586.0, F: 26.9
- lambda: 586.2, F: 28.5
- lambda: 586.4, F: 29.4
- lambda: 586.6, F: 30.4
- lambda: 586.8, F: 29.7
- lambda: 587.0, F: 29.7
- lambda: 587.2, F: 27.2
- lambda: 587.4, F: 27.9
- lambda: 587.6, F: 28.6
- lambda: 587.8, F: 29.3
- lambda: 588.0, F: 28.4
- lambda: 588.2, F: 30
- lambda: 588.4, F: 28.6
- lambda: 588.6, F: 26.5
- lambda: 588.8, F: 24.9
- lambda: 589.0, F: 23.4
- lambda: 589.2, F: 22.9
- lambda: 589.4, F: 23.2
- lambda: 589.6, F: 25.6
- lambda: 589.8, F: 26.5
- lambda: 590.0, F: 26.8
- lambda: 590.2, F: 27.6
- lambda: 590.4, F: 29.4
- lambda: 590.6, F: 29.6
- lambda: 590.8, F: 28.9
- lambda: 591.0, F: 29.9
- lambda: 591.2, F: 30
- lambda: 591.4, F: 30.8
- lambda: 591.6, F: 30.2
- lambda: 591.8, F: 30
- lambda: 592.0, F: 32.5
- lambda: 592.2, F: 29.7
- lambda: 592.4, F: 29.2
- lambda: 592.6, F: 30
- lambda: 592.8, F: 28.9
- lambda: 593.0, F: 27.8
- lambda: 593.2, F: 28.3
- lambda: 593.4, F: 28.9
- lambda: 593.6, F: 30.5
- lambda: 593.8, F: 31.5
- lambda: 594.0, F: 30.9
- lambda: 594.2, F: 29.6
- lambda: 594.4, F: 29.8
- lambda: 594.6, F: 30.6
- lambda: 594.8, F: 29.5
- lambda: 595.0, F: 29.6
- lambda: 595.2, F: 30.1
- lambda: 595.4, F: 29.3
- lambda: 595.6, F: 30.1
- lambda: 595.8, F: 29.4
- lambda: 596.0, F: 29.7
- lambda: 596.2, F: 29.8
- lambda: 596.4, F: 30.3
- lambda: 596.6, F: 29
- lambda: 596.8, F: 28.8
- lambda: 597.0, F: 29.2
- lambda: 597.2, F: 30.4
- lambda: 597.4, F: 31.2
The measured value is 0.26 nm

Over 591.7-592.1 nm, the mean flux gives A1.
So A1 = 31.2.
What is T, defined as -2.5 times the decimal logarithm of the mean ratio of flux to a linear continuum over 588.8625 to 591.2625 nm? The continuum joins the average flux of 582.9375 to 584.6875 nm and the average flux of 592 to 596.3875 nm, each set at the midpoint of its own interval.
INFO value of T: 0.13 mag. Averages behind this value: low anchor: 31.2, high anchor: 29.8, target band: 26.9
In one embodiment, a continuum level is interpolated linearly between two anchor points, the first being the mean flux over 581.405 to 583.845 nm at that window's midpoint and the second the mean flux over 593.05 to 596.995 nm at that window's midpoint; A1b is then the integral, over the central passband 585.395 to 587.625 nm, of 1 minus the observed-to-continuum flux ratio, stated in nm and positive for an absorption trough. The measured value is 0.16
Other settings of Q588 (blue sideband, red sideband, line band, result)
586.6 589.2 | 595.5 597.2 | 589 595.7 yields -0.05 nm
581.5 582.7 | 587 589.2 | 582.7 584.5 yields -0.05 nm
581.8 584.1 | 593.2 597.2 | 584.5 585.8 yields 0.04 nm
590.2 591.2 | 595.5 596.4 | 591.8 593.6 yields 0.00 nm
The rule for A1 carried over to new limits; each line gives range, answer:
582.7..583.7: 31.6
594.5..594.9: 30.1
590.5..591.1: 29.5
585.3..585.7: 29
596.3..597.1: 29.3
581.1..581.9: 30.5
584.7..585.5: 30.8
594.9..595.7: 29.8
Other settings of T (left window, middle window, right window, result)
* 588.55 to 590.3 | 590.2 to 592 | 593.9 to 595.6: -0.12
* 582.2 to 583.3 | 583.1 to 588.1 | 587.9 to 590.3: -0.02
